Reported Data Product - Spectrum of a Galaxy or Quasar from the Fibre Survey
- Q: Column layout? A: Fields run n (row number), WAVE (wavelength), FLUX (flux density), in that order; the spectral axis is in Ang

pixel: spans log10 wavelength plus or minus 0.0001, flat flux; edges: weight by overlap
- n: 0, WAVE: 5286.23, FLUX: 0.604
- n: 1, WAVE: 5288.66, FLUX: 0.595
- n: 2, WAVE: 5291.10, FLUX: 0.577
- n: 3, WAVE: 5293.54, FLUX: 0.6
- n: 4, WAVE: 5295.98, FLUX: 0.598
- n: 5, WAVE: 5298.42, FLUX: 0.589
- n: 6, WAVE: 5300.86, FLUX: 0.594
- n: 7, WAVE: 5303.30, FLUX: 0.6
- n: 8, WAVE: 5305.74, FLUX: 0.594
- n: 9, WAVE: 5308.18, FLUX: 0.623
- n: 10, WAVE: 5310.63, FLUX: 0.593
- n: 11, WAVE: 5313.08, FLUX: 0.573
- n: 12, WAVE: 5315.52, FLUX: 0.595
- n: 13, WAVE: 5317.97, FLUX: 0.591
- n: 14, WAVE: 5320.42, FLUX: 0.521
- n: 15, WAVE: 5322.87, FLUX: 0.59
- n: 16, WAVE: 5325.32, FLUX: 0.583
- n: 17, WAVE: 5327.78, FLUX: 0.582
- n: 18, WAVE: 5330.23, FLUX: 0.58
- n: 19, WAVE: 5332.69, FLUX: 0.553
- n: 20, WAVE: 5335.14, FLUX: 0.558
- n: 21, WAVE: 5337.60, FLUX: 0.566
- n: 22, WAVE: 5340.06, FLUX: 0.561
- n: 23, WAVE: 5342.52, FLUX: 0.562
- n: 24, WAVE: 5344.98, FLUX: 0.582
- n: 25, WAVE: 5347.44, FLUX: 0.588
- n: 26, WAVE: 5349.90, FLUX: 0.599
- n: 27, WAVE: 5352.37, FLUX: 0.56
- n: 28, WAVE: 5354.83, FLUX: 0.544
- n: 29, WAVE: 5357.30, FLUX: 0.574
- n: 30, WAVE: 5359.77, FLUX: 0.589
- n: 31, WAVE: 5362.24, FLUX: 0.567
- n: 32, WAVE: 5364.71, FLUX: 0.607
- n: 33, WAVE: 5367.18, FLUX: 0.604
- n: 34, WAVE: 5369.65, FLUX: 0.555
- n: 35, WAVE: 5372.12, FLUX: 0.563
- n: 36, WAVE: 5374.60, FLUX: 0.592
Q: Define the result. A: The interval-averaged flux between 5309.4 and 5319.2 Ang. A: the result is 0.588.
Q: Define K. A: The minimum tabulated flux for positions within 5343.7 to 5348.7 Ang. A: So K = 0.582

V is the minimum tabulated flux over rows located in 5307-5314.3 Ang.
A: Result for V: 0.573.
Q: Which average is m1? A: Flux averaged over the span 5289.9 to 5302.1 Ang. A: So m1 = 0.592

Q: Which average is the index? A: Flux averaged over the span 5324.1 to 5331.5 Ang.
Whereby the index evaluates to 0.581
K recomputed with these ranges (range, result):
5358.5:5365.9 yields 0.567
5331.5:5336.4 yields 0.553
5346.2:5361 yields 0.544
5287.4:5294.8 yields 0.577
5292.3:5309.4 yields 0.589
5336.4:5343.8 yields 0.561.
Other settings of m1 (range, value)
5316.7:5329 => 0.573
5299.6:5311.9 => 0.601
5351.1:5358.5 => 0.559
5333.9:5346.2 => 0.566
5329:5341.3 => 0.564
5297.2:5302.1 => 0.592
